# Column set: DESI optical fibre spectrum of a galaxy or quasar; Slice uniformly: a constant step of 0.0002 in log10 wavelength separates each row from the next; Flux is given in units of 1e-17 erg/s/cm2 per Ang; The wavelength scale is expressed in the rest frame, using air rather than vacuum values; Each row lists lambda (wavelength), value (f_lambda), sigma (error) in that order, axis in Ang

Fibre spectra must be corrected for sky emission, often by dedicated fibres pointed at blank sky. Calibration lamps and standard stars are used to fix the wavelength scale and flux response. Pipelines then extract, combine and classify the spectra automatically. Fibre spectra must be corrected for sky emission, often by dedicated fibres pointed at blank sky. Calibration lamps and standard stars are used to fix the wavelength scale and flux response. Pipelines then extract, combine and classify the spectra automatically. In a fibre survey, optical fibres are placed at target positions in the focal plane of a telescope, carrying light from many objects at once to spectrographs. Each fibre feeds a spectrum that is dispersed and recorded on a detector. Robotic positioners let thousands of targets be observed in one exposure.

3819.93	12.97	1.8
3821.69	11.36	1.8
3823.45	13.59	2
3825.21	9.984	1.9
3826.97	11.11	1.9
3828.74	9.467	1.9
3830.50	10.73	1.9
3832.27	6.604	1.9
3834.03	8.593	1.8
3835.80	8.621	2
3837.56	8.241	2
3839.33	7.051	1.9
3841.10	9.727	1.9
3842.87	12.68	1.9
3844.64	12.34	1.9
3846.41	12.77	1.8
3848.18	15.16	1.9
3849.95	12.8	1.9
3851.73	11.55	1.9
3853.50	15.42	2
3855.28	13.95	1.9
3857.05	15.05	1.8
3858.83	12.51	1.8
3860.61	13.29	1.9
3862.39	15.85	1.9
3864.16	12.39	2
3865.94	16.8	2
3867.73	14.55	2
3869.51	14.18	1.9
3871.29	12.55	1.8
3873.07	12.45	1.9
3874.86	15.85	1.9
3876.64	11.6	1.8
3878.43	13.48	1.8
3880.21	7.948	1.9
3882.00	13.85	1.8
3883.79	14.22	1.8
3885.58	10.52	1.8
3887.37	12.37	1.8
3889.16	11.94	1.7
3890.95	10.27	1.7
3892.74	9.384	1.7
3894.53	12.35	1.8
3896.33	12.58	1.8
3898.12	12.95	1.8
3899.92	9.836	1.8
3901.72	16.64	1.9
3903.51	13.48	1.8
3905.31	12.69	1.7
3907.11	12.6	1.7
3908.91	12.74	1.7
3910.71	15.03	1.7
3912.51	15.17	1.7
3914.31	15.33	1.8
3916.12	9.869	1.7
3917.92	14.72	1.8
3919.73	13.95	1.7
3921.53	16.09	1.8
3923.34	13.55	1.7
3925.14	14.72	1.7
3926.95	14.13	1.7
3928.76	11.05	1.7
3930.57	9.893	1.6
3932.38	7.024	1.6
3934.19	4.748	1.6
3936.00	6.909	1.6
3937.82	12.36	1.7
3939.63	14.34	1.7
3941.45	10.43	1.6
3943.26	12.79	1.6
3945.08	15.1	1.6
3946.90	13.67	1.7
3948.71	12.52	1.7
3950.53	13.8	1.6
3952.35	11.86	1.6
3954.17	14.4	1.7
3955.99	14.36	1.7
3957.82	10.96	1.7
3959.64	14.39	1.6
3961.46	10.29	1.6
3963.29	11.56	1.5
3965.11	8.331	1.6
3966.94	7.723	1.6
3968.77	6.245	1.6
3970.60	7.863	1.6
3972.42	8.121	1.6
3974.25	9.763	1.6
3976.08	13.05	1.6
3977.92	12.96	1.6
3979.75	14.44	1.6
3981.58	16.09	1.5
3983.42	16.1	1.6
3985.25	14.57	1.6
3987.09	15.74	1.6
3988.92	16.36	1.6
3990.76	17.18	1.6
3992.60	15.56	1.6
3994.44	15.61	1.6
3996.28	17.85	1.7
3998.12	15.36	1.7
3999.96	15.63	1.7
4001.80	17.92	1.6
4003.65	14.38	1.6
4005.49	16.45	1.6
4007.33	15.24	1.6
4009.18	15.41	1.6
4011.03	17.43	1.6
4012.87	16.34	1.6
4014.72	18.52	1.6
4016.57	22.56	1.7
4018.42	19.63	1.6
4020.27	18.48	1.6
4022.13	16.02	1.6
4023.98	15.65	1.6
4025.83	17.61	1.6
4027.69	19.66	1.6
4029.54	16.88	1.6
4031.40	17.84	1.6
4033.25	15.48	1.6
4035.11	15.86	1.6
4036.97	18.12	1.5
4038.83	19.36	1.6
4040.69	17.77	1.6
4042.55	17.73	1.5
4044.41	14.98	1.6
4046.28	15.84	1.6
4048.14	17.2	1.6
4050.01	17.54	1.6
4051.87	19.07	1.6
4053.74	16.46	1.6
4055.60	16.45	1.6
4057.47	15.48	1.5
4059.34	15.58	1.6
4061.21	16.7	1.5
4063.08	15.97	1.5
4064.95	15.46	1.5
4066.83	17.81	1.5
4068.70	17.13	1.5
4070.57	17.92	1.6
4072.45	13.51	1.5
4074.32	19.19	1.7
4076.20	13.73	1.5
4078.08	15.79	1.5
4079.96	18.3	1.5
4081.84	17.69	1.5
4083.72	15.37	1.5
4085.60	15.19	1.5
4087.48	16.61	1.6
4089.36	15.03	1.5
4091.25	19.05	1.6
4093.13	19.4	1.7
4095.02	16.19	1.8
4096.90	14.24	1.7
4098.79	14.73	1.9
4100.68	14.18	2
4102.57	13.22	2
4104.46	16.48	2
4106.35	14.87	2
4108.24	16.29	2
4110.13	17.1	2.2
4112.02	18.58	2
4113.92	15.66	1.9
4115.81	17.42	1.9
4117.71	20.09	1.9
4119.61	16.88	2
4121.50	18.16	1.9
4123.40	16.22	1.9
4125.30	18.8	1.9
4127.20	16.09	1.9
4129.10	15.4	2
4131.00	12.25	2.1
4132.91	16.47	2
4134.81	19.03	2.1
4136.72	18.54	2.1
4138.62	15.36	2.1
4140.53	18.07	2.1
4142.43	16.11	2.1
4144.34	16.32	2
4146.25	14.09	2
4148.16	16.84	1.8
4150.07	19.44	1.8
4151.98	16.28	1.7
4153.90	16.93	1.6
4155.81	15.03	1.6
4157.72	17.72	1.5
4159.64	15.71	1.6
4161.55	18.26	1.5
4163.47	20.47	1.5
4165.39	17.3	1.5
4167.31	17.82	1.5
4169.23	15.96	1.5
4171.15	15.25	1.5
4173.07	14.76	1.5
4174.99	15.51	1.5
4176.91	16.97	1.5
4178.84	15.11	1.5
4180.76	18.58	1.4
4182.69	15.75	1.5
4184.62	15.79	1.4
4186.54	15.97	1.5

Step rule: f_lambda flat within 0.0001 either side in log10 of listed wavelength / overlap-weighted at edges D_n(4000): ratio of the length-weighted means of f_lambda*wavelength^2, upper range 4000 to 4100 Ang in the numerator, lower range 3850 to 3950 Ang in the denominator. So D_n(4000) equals 1.4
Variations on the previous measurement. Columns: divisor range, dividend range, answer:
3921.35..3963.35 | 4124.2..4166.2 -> 1.54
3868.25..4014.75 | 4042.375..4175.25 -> 1.38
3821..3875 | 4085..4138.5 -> 1.55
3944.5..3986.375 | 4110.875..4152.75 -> 1.52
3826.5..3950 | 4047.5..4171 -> 1.51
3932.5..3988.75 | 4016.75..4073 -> 1.50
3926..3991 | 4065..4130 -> 1.48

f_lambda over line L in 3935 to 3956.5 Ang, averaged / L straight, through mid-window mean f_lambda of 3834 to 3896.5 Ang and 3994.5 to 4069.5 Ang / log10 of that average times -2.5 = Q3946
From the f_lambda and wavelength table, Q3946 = 0.159 mag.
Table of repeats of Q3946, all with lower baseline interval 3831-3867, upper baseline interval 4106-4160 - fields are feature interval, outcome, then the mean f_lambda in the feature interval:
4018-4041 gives -0.16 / 17.5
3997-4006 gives -0.10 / 16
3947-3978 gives 0.25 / 11.1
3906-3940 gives 0.08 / 12.3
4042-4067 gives -0.07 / 16.5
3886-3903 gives 0.07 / 12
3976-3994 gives -0.07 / 15.3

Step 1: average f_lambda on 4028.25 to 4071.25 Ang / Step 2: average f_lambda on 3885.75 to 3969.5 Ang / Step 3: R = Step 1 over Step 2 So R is 1.4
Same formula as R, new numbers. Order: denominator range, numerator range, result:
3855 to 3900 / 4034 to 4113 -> 1.29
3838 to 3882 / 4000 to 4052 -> 1.33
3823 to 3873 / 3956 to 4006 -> 1.11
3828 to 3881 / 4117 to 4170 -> 1.40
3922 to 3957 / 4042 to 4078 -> 1.37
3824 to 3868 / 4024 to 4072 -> 1.43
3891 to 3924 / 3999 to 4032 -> 1.31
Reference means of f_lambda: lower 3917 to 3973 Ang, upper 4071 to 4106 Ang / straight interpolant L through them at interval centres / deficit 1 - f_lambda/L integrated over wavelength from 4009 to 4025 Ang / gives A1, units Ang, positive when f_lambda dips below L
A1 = -4.8 Ang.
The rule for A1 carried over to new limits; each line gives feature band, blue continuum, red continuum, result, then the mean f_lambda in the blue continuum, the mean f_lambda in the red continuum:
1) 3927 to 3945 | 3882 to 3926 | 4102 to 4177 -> 4.22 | 13.1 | 16.7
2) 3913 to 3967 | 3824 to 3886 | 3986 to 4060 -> 9.00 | 12.1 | 17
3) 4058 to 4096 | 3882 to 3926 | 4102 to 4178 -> -2.01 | 13.1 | 16.7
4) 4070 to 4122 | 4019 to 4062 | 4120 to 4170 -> 1.61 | 17.1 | 16.9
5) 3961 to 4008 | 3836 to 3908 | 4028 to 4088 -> 5.10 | 12.6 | 16.7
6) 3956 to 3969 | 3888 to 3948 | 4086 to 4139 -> 2.81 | 12.4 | 16.5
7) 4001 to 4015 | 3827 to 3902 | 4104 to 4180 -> -1.77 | 12.1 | 16.7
